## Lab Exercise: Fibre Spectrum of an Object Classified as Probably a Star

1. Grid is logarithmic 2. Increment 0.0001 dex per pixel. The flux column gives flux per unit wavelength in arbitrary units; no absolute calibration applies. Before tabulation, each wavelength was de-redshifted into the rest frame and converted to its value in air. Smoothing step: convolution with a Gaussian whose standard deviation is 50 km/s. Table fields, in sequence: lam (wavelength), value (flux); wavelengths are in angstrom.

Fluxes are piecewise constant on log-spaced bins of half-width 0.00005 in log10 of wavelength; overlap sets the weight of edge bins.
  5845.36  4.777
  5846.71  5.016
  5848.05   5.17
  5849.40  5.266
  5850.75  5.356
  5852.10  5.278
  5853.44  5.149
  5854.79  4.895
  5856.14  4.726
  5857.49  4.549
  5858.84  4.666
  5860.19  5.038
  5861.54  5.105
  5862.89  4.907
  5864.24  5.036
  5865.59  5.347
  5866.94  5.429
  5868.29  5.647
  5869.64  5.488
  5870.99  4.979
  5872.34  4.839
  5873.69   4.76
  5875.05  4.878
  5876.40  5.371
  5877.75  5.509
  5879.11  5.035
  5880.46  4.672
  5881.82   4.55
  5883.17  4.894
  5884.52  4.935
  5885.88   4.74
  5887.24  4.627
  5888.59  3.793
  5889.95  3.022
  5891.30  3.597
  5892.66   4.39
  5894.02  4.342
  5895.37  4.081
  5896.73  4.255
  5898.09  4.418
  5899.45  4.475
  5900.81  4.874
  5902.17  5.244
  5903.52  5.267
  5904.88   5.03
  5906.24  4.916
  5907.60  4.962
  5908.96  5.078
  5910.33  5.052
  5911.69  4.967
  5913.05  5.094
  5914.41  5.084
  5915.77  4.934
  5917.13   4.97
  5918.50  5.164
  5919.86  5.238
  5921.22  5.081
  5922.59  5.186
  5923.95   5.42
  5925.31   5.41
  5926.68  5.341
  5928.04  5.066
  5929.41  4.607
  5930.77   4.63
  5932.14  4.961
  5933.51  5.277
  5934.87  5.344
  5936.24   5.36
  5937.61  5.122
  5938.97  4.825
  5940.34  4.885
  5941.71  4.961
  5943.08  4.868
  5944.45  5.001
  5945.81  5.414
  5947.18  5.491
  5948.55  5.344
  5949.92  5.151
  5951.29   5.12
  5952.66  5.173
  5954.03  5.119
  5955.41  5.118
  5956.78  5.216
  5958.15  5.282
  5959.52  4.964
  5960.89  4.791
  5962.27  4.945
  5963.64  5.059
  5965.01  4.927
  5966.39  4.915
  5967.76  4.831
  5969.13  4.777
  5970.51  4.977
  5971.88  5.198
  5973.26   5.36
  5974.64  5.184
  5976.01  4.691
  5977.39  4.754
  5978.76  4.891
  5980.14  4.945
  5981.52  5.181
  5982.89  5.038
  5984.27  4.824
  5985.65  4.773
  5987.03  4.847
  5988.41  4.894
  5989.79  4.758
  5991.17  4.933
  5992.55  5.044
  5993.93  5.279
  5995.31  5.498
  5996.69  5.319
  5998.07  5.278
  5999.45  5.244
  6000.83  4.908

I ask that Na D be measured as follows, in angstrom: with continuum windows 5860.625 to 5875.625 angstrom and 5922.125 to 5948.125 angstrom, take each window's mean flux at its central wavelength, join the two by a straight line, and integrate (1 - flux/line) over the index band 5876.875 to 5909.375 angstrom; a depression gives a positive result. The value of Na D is 3.2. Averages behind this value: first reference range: 5.13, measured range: 4.61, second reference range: 5.12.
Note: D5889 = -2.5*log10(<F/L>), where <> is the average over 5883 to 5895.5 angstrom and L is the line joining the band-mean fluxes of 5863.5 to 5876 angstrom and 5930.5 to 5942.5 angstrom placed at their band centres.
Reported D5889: 0.211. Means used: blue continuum 5.16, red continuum 5.05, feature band 4.22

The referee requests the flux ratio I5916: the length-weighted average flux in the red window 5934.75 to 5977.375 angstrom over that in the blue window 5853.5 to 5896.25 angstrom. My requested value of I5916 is 1.1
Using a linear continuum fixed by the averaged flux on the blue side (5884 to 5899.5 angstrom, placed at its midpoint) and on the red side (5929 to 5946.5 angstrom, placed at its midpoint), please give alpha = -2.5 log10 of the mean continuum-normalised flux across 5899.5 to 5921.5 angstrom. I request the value -0.11 mag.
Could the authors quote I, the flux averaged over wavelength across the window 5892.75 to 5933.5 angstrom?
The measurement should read 4.93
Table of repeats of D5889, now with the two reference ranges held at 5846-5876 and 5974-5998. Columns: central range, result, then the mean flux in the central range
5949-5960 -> -0.03 mag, 5.15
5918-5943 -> -0.01 mag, 5.1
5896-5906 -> 0.06 mag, 4.8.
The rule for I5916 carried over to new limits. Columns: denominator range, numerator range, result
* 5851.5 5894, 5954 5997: 1.04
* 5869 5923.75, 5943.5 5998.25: 1.05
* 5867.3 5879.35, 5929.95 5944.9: 0.97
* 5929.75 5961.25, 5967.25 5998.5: 0.98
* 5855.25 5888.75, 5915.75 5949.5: 1.03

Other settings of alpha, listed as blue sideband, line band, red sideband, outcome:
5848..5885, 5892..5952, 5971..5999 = 0.01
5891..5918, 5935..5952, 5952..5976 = -0.04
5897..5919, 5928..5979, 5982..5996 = -0.01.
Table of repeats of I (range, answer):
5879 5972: 4.91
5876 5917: 4.71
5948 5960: 5.17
